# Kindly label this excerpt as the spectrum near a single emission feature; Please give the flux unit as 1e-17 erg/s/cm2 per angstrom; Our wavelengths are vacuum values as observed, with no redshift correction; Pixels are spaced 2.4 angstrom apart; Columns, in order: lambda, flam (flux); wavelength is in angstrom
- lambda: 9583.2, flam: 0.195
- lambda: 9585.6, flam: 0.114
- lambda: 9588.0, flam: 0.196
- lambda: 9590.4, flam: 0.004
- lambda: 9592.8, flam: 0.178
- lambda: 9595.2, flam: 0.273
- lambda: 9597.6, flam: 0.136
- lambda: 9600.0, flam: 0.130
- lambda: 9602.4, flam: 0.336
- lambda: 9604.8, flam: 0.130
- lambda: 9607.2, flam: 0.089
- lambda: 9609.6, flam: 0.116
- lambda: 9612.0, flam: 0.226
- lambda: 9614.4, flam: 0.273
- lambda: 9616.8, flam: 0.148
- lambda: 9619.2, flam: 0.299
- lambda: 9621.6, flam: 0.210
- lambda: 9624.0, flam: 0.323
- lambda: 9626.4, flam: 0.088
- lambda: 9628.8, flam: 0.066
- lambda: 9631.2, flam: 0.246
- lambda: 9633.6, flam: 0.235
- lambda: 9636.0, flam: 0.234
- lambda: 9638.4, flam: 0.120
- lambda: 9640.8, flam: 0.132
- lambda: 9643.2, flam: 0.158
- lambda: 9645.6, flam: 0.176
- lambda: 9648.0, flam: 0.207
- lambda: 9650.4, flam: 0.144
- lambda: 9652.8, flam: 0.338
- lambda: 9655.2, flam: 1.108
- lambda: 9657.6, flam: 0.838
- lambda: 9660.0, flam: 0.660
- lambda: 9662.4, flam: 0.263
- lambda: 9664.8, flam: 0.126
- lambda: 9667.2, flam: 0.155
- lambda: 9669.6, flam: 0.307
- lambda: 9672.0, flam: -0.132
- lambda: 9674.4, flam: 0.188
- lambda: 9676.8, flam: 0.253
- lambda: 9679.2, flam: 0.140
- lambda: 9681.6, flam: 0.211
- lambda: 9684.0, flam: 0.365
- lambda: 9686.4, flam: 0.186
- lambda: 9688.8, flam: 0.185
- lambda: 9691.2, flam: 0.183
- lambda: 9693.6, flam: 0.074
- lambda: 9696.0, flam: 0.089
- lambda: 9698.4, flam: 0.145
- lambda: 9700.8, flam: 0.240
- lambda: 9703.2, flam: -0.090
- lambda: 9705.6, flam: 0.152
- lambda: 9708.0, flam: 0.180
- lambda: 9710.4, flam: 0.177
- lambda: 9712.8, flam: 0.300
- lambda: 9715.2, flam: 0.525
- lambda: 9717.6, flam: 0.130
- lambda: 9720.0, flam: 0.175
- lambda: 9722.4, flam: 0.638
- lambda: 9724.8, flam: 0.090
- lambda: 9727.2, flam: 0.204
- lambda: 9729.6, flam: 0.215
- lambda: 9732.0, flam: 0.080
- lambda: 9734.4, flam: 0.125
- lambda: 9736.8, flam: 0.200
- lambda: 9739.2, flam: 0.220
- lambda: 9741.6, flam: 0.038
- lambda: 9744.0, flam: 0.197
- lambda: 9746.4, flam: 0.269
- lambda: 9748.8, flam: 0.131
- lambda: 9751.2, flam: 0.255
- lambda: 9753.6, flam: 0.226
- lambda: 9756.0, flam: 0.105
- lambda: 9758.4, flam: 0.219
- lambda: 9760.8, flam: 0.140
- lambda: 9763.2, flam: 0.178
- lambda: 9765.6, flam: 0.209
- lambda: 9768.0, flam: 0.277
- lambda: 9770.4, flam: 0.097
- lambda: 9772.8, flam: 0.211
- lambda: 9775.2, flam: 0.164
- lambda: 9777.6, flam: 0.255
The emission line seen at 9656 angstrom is [O III]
